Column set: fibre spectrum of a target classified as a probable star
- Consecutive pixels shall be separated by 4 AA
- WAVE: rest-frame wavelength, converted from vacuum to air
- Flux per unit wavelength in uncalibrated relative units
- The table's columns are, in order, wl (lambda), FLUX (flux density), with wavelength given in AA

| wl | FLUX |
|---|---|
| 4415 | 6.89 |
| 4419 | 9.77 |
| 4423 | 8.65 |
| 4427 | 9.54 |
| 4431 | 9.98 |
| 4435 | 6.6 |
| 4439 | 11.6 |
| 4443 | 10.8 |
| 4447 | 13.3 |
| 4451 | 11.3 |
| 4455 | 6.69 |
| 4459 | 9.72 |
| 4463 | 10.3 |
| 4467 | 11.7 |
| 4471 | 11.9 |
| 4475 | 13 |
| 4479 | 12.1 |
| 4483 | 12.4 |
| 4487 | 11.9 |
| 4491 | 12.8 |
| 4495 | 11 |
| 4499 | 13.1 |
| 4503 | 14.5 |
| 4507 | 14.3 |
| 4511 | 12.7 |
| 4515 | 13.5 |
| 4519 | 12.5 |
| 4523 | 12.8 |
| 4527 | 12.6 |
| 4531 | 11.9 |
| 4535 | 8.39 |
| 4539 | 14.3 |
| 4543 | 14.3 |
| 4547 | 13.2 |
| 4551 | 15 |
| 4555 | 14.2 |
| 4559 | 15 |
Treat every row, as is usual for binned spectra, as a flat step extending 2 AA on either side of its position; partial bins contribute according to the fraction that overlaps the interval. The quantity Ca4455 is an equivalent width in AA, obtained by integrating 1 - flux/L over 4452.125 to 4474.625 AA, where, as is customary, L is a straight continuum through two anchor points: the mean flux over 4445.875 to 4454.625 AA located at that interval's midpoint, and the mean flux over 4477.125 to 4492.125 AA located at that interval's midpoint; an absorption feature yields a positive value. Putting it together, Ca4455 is 2.5 AA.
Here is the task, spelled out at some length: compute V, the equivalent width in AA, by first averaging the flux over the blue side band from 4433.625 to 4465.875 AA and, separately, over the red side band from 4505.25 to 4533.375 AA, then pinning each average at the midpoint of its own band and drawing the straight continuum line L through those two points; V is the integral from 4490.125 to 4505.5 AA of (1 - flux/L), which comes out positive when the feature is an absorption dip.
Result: -1.1 AA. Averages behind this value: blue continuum 10.2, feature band 12.9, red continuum 12.8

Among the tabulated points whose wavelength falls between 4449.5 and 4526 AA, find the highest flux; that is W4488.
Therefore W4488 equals 14.5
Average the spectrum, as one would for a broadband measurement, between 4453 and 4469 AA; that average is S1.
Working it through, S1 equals 9.6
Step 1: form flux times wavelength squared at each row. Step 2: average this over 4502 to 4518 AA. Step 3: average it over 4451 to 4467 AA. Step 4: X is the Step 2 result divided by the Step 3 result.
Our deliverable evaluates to 1.46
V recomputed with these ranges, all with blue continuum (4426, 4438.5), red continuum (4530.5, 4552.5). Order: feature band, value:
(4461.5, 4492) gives -4.2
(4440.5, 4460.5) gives -1.7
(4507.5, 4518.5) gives -1.2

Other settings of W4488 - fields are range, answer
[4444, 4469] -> 13.3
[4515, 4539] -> 14.3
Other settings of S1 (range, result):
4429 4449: 10.5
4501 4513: 13.8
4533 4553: 13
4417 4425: 9.21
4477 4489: 12.1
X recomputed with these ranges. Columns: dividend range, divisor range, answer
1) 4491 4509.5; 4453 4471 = 1.36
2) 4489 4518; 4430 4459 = 1.34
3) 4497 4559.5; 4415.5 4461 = 1.42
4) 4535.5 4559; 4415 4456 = 1.50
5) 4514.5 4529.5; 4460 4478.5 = 1.12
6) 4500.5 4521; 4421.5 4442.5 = 1.49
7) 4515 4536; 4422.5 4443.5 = 1.31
